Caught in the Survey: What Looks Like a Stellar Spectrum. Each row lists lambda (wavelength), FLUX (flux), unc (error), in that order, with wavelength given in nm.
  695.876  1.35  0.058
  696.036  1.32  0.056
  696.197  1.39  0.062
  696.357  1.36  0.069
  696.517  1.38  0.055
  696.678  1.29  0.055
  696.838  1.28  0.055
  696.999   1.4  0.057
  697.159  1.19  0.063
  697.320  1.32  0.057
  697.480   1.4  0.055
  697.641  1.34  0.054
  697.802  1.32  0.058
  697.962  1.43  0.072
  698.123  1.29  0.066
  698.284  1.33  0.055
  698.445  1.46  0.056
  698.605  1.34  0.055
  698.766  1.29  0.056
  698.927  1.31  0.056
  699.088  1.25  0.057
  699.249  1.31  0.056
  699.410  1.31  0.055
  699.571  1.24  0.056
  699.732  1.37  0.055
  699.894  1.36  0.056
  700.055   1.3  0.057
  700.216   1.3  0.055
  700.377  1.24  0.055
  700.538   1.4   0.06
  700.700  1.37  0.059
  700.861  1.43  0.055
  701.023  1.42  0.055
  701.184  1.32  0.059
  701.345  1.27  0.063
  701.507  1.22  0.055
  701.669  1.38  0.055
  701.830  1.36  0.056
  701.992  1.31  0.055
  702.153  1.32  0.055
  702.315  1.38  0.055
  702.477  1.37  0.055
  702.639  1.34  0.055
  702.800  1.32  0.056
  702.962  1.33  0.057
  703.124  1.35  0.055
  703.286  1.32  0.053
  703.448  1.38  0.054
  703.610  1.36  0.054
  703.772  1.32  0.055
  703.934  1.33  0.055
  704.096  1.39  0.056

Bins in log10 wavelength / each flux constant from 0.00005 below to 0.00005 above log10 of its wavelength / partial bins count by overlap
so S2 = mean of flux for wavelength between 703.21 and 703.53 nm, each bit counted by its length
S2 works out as 1.35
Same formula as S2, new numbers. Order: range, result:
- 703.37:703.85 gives 1.35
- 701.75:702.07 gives 1.33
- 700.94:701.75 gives 1.32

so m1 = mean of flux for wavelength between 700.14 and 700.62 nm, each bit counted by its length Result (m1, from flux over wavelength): 1.31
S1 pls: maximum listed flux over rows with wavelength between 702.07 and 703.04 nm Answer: 1.38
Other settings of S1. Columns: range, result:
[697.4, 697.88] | 1.4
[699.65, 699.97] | 1.37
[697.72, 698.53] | 1.46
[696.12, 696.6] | 1.39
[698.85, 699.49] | 1.31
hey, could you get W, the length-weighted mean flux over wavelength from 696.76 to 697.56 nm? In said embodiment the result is 1.32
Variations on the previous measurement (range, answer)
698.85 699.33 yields 1.29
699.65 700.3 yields 1.33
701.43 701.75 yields 1.3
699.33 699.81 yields 1.31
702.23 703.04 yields 1.35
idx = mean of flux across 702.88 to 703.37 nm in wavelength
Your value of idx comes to 1.33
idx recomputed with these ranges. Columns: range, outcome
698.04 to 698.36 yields 1.31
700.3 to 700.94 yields 1.36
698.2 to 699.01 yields 1.35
